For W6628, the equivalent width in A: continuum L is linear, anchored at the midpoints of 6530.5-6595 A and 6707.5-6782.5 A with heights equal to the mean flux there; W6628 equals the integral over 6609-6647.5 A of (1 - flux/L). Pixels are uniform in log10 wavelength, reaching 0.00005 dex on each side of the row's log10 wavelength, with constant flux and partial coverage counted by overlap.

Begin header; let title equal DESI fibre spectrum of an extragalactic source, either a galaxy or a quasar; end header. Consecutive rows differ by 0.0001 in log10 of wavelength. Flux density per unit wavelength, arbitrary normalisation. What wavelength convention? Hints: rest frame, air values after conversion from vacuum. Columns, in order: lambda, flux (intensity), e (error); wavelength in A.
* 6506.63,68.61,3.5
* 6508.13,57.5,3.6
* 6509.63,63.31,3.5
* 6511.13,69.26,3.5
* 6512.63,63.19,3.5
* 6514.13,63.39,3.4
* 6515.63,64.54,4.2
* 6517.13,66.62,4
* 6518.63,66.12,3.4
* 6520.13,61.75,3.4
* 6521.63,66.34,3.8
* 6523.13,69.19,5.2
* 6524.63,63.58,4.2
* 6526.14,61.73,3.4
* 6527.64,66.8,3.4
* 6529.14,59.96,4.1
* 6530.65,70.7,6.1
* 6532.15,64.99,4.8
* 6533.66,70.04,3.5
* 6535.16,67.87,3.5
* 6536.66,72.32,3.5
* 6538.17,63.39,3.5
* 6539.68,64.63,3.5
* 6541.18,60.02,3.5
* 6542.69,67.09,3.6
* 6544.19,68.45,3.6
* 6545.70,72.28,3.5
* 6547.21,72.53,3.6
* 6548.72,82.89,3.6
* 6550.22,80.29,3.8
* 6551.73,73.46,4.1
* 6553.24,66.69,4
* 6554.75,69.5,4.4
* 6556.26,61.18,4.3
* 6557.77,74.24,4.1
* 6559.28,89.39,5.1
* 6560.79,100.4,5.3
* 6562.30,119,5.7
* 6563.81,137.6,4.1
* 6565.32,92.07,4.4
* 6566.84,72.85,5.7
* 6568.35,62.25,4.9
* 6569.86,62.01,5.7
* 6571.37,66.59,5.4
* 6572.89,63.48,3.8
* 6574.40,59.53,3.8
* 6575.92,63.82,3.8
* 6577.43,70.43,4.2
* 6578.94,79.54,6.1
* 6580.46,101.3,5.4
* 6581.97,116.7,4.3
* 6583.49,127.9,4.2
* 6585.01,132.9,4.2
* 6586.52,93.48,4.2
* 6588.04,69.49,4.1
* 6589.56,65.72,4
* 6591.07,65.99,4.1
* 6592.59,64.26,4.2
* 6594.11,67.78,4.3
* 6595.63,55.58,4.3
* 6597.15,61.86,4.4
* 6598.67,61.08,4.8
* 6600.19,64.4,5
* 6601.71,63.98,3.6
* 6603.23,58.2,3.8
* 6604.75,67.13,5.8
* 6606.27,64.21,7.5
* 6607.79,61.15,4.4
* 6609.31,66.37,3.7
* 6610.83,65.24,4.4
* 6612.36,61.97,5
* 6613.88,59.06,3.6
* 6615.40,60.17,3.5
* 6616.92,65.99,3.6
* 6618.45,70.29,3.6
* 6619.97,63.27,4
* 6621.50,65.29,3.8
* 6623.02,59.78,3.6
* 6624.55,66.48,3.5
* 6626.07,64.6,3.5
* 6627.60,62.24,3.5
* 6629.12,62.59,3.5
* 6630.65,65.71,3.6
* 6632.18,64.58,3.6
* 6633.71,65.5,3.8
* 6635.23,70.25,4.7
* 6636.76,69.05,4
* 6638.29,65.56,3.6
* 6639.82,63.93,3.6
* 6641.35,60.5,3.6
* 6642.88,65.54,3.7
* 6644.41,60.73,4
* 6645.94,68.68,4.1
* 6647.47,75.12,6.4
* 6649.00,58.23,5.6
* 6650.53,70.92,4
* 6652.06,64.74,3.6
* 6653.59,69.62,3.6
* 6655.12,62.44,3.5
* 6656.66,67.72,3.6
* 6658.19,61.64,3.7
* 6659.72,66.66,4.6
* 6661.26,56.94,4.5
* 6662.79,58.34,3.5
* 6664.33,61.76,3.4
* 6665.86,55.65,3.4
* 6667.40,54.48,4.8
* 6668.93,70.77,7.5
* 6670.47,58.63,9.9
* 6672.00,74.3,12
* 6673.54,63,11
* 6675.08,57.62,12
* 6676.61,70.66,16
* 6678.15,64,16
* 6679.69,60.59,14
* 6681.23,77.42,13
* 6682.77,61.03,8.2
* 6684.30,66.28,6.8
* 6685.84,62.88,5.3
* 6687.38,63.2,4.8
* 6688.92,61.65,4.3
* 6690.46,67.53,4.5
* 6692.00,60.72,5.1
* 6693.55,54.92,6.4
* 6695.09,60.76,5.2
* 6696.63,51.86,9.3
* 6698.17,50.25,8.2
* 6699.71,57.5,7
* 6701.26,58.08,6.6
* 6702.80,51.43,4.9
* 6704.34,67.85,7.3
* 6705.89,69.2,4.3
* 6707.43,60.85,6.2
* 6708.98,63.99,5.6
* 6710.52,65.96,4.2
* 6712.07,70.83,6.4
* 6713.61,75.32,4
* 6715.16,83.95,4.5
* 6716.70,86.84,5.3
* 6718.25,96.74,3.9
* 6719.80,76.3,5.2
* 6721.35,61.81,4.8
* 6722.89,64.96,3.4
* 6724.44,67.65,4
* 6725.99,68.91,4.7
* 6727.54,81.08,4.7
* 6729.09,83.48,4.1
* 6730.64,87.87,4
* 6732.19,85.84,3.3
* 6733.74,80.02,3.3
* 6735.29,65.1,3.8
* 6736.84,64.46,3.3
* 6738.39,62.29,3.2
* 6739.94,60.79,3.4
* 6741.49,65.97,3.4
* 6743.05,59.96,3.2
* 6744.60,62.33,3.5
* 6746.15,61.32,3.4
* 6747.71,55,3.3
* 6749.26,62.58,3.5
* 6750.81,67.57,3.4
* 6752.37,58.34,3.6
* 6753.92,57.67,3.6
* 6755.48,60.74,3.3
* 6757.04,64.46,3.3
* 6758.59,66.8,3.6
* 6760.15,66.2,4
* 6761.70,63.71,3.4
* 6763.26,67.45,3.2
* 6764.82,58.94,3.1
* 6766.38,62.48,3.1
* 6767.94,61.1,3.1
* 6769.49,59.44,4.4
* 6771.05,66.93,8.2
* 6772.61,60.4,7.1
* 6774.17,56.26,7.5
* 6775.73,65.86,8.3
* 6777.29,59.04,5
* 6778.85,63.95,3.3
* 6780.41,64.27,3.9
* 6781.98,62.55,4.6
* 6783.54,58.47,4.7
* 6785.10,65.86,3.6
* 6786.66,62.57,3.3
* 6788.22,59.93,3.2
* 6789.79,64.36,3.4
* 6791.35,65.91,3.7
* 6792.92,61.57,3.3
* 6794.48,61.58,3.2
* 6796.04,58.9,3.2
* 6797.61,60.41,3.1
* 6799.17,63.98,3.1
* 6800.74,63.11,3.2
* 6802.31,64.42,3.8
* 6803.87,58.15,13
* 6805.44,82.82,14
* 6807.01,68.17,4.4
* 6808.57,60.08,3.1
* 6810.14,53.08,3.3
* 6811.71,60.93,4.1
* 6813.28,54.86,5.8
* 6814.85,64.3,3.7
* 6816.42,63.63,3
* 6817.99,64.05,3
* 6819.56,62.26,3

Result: 5.0 A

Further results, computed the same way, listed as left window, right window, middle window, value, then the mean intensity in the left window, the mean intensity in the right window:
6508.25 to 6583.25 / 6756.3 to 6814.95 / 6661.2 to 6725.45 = 1.7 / 73.4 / 62.7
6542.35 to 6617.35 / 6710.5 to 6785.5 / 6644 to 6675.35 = 3.4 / 75.5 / 67.3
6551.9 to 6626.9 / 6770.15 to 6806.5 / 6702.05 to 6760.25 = -2.1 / 74.3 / 63.1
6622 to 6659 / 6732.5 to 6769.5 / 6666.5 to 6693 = 0.1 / 65.3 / 63.5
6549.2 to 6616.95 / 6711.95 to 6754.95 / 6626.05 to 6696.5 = 8.7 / 75.8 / 70.5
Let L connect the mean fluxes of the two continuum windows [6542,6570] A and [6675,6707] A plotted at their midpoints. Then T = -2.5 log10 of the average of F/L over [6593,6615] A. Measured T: 0.18 mag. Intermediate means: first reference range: 80.7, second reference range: 61.8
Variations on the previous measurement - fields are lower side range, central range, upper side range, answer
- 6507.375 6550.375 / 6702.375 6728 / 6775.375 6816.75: -0.12 mag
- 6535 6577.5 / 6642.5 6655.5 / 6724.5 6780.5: 0.07 mag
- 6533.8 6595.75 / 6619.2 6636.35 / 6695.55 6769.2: 0.15 mag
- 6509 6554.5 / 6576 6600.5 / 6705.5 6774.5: -0.20 mag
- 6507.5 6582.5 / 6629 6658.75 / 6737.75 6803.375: 0.04 mag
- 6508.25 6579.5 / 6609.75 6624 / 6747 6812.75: 0.09 mag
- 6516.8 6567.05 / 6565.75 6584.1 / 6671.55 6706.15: -0.11 mag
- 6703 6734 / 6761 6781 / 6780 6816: 0.07 mag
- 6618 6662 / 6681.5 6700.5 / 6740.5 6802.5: 0.06 mag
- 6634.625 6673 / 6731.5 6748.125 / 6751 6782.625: -0.05 mag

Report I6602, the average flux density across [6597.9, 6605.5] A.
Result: 62.9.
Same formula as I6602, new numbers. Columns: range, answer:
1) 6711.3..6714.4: 73.2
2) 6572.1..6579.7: 67.3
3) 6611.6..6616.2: 60.6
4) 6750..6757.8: 61.7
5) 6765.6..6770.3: 61.1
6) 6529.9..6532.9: 67.9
